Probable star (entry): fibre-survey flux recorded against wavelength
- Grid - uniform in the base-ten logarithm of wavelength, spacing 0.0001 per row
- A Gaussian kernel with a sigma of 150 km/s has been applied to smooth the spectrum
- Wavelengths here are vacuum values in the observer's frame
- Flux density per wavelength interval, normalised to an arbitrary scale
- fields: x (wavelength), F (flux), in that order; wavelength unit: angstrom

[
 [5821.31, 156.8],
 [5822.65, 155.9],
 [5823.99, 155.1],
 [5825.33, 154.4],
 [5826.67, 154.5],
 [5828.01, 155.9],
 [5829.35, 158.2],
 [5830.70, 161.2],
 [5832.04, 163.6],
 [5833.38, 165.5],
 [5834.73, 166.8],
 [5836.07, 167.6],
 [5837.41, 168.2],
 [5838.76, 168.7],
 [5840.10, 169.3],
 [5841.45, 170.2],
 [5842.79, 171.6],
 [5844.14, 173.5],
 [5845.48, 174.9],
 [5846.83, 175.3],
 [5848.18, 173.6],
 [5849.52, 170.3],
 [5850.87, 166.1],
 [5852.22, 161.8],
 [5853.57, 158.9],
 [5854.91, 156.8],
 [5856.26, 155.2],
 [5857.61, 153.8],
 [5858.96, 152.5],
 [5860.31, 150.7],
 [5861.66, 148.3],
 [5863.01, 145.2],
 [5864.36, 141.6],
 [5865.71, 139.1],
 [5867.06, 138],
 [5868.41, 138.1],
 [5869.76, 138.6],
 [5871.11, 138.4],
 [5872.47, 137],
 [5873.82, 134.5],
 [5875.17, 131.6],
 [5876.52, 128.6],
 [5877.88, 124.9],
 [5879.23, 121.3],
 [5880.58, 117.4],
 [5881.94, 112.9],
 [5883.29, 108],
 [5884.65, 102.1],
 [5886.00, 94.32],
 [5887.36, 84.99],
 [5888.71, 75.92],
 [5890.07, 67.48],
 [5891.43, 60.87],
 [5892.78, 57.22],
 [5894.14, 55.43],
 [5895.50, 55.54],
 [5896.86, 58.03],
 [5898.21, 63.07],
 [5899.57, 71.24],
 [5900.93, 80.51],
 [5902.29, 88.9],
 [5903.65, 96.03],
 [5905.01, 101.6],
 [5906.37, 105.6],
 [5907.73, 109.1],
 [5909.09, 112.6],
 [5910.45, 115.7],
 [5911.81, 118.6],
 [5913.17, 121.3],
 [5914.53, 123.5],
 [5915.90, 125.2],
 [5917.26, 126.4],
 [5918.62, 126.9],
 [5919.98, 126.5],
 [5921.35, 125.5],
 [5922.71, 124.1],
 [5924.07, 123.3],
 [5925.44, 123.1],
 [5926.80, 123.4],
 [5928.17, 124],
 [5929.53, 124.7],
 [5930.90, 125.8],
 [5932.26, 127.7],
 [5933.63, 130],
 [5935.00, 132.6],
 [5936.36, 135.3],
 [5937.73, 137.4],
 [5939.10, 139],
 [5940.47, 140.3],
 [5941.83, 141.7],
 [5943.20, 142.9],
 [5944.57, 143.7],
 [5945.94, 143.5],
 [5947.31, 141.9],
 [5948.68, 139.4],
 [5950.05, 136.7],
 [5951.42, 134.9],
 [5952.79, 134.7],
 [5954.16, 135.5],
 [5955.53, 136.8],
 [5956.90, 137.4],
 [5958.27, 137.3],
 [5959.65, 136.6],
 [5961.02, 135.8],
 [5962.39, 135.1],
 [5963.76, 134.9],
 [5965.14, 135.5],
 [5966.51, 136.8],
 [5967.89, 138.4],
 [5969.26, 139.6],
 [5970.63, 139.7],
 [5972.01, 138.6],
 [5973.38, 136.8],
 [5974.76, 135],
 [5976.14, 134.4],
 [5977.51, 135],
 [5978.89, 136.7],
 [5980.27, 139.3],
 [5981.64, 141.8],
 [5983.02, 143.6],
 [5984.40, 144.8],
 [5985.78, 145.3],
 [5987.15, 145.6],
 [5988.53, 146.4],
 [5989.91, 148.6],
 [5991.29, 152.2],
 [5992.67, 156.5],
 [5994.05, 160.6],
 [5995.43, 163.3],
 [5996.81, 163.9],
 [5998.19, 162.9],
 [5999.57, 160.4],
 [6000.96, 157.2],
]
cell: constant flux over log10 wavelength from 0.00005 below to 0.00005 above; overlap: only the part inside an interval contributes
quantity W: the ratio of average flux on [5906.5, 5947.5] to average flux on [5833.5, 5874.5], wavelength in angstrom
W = 0.8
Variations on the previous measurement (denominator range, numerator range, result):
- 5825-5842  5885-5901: 0.42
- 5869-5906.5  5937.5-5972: 1.43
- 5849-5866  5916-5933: 0.81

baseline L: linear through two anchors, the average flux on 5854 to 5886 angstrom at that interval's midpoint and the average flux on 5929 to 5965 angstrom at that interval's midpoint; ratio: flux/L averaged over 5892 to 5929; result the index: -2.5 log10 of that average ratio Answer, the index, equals 0.30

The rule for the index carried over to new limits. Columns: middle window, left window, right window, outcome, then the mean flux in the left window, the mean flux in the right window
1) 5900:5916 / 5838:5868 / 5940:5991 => 0.364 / 160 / 139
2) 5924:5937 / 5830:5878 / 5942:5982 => 0.127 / 155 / 138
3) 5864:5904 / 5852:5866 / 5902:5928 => 0.328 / 151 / 117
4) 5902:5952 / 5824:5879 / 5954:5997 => 0.164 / 155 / 142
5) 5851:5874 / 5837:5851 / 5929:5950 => 0.122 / 171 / 136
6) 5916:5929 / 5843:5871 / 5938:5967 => 0.151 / 156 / 138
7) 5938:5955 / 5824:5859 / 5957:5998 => 0.063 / 164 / 143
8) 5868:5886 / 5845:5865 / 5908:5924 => 0.174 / 159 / 122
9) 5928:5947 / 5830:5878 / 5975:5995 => 0.103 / 155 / 145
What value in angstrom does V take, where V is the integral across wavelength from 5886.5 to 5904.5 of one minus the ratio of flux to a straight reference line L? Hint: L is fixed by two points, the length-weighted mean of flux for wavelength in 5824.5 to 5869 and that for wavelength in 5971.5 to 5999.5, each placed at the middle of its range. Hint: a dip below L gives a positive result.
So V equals 9.8 angstrom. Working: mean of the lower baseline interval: 160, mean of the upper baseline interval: 147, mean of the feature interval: 70.9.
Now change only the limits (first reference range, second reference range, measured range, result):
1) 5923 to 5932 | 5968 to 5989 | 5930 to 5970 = -1.7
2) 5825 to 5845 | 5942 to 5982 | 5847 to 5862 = 0.1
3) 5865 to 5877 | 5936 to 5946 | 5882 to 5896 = 6.0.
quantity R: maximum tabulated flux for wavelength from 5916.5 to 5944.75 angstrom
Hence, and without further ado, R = 143.7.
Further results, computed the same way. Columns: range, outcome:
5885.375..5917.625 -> 126.4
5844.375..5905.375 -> 175.3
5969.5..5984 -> 143.6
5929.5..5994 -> 156.5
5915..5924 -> 126.9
